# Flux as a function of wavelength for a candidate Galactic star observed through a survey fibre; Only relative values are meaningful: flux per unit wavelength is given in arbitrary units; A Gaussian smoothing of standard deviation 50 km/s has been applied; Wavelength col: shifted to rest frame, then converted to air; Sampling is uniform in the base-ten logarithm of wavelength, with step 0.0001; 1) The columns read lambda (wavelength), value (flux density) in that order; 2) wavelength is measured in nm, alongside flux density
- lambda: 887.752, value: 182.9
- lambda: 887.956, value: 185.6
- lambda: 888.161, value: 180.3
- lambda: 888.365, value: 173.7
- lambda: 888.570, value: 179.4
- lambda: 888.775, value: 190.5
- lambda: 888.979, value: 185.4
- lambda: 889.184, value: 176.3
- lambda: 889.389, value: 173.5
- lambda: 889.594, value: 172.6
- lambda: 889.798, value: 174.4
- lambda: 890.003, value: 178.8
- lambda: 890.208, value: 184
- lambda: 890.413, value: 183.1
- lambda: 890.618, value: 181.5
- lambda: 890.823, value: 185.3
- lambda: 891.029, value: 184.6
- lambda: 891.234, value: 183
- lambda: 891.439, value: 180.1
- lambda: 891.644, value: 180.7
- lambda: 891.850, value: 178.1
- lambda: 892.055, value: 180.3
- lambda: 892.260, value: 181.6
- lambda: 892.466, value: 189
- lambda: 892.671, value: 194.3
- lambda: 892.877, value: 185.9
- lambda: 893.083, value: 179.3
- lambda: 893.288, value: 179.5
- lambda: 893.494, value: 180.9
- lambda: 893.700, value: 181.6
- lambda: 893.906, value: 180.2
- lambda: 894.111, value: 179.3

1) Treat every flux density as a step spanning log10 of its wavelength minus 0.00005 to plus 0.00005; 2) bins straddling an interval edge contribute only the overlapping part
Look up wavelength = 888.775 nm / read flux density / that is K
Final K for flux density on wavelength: 190.5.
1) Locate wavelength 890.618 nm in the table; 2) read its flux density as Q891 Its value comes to 181.5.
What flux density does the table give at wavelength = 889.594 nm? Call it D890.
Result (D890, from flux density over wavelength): 172.6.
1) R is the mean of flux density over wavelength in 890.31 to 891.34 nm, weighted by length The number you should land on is 183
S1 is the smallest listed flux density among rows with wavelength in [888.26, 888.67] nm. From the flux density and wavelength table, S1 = 173.7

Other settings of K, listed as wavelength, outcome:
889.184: 176.3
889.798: 174.4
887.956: 185.6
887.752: 182.9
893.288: 179.5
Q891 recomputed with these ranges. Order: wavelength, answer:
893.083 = 179.3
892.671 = 194.3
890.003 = 178.8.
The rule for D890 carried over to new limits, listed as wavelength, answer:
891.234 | 183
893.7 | 181.6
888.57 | 179.4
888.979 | 185.4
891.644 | 180.7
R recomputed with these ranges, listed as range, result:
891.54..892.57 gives 182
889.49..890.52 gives 179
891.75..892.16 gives 180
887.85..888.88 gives 182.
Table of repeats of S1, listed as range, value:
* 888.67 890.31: 172.6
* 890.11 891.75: 180.1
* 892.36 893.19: 179.3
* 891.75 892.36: 178.1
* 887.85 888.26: 180.3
